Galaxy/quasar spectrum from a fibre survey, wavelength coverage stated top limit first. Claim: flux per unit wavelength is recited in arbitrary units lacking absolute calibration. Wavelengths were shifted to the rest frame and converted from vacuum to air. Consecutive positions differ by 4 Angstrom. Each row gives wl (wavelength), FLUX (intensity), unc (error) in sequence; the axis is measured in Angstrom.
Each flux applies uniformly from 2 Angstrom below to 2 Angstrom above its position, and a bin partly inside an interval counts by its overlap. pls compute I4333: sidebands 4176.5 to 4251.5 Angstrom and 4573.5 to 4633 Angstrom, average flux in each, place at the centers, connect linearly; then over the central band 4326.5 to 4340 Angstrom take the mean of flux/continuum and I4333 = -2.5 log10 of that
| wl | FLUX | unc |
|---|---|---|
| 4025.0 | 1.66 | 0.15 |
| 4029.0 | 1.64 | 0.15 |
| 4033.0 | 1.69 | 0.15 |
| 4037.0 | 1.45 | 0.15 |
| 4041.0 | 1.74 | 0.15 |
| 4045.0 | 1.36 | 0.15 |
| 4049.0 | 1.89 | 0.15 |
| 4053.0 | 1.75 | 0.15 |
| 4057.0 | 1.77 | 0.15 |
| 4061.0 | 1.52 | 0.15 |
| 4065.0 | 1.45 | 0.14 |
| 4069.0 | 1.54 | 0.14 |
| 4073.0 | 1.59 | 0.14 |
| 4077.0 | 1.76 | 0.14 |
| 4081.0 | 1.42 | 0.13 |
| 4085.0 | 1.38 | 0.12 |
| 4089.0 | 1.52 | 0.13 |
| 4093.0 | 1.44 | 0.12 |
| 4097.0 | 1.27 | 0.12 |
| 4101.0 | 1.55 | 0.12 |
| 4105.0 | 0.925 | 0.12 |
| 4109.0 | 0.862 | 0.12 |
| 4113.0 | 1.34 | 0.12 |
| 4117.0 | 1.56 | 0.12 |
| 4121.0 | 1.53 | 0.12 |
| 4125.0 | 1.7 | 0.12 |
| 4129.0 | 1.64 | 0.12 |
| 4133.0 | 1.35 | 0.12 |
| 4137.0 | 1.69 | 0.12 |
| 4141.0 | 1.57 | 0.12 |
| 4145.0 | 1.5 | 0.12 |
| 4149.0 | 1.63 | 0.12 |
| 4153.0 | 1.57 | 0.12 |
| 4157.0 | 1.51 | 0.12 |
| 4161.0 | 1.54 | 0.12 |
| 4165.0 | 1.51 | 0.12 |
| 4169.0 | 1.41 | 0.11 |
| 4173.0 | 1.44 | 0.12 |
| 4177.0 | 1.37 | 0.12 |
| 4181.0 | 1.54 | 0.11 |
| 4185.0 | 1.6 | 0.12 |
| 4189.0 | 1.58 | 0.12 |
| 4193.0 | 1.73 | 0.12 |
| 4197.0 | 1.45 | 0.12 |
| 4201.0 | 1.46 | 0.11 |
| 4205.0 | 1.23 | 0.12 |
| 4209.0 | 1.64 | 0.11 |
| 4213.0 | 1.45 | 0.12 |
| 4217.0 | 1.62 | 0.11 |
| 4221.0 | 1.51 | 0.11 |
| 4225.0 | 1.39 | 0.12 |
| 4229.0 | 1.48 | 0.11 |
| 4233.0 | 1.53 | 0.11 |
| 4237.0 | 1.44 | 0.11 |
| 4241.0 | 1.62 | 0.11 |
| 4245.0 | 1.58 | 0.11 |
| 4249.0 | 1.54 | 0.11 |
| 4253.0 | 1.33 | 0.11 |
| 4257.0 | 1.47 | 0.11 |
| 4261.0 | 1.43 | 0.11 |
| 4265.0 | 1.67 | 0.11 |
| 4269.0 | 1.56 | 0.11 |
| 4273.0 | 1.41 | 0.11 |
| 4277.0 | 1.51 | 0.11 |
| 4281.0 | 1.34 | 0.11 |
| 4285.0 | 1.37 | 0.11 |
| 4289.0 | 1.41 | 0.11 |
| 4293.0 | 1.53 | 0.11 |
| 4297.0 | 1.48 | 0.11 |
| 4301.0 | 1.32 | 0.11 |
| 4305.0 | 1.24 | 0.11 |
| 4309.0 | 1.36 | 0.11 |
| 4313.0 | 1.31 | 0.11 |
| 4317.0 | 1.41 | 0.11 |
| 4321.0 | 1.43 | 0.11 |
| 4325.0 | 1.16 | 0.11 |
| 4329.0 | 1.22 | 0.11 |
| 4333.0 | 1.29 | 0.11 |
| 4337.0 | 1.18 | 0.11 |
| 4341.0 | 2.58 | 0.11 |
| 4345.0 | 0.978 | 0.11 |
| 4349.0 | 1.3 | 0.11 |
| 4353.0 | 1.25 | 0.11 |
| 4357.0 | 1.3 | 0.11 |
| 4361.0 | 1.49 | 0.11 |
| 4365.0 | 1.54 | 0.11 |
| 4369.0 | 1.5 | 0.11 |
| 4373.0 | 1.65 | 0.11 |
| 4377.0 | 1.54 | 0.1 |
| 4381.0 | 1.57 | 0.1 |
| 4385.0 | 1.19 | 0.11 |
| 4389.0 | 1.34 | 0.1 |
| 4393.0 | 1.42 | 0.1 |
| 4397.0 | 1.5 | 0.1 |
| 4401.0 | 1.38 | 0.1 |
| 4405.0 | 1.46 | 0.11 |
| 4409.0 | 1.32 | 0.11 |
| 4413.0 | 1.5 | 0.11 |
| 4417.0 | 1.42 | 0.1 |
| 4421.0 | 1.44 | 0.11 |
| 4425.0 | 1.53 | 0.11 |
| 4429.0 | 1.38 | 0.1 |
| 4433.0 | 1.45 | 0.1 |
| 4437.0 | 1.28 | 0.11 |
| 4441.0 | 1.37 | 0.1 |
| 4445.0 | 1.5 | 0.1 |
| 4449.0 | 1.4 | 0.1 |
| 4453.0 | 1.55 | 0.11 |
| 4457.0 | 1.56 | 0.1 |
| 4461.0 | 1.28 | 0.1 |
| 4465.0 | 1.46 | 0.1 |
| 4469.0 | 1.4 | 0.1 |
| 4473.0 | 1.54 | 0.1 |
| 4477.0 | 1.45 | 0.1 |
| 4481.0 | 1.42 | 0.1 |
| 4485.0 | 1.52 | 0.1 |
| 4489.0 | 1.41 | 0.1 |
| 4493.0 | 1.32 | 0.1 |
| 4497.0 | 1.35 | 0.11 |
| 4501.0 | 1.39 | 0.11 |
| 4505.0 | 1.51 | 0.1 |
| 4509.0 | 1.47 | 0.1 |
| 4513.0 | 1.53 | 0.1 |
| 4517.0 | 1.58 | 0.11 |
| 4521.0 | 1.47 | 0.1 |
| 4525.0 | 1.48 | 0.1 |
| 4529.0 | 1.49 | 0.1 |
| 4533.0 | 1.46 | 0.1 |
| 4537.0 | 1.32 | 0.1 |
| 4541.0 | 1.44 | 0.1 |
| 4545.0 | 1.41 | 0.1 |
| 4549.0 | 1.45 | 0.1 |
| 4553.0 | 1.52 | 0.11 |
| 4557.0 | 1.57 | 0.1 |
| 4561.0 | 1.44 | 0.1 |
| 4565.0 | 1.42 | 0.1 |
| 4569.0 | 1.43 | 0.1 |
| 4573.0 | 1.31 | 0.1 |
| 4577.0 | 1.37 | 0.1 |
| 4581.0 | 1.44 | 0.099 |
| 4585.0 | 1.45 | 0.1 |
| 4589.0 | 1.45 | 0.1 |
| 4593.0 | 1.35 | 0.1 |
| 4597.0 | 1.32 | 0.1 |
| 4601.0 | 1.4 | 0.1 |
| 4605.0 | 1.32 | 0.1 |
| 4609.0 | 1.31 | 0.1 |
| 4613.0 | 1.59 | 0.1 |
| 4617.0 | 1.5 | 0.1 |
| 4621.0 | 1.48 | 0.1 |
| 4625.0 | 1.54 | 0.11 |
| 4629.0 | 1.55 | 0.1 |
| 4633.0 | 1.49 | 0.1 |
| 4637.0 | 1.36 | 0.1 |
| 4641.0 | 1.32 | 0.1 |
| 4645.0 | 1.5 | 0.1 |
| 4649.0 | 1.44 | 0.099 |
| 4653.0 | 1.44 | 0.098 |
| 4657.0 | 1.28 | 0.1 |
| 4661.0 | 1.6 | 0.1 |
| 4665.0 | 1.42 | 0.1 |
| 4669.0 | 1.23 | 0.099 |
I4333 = 0.13 mag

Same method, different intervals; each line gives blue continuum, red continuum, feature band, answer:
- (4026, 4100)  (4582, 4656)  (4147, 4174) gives 0.02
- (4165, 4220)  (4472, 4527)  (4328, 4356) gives 0.06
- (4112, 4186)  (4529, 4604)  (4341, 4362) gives 0.07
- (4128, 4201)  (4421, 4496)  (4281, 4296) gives 0.05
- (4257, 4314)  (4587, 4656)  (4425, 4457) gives 0.00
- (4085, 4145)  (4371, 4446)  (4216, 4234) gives -0.05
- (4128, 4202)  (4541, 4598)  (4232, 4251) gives -0.02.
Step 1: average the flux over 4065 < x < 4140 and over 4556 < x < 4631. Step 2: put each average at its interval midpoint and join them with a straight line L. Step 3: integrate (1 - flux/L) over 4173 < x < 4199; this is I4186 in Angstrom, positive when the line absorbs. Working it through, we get -1.6 Angstrom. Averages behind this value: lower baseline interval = 1.45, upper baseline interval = 1.43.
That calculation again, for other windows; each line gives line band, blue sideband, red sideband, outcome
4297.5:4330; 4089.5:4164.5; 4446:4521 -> 3.08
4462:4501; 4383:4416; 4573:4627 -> -0.61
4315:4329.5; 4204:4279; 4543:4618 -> 1.63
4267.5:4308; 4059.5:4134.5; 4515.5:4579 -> 0.80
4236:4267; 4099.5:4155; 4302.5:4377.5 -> -1.88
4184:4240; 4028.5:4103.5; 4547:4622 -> 0.50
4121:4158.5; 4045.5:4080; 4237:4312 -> -0.02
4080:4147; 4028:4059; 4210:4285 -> 7.37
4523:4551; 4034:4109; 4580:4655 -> 0.17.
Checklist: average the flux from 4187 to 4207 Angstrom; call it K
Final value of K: 1.49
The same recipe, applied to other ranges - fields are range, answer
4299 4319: 1.33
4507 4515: 1.5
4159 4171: 1.49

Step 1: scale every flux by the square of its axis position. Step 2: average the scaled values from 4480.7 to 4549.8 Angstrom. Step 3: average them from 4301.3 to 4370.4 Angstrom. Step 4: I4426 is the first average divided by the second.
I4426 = 1.1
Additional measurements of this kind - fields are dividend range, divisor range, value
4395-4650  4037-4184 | 1.16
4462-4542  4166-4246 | 1.10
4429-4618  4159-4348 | 1.11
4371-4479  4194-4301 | 1.06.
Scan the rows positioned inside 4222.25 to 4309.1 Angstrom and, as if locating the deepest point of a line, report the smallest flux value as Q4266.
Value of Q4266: 1.24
